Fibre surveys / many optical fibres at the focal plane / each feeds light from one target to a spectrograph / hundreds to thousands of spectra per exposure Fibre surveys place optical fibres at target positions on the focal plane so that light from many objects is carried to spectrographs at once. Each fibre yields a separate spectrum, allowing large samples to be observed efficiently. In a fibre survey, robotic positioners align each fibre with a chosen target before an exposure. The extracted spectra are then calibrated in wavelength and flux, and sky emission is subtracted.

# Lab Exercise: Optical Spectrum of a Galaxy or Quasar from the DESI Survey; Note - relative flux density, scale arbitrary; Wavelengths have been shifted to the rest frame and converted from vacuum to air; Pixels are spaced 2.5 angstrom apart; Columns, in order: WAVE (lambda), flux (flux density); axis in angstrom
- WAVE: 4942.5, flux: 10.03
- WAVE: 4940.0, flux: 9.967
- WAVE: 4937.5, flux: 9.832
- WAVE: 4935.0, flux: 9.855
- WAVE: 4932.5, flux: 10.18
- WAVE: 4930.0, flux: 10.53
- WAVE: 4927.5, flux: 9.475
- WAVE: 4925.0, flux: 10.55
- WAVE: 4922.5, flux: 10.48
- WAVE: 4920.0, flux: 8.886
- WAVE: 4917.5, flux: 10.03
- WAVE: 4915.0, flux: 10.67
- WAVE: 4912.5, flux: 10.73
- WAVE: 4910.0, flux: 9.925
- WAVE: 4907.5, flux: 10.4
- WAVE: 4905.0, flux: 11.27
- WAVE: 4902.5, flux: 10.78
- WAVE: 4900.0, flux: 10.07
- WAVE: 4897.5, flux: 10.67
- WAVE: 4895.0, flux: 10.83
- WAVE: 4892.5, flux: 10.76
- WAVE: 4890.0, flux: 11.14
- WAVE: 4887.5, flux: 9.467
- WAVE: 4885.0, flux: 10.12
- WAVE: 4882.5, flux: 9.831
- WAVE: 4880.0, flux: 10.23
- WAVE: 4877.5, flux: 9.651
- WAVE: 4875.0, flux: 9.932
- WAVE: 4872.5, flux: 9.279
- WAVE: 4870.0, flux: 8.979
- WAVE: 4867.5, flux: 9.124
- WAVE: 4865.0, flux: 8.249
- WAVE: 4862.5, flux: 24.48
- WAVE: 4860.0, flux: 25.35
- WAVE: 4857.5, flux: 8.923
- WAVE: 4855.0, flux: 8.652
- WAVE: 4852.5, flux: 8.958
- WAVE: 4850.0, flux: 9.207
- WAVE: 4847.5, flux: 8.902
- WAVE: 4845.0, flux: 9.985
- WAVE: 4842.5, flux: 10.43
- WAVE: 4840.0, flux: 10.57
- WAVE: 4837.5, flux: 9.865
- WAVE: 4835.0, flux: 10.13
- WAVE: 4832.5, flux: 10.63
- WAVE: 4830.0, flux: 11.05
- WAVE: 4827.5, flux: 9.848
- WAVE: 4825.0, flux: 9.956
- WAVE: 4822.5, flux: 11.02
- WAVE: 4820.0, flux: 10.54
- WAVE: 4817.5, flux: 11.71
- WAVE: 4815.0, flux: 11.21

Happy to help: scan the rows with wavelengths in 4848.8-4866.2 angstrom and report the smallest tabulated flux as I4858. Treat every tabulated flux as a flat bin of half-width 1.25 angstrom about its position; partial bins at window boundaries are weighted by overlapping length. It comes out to 8.249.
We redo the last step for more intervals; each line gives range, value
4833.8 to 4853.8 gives 8.902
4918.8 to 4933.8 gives 8.886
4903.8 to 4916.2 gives 9.925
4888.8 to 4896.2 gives 10.76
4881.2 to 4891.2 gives 9.467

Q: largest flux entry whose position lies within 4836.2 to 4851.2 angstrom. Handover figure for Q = 10.57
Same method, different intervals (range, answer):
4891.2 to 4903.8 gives 10.83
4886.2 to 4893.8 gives 11.14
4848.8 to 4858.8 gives 9.207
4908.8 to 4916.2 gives 10.73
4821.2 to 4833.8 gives 11.05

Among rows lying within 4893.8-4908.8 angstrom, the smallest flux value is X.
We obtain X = 10.07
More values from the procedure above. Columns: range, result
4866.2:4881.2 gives 8.979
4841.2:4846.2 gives 9.985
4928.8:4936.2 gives 9.855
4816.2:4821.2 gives 10.54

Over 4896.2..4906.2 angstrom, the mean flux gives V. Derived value 10.7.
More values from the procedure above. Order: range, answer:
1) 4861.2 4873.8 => 12.1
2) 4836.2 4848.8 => 9.95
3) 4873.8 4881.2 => 9.94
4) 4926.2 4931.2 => 10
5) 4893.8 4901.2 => 10.5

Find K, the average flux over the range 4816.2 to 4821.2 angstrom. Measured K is 11.1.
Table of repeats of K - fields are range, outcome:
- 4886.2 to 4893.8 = 10.5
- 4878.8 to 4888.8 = 9.92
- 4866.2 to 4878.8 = 9.39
